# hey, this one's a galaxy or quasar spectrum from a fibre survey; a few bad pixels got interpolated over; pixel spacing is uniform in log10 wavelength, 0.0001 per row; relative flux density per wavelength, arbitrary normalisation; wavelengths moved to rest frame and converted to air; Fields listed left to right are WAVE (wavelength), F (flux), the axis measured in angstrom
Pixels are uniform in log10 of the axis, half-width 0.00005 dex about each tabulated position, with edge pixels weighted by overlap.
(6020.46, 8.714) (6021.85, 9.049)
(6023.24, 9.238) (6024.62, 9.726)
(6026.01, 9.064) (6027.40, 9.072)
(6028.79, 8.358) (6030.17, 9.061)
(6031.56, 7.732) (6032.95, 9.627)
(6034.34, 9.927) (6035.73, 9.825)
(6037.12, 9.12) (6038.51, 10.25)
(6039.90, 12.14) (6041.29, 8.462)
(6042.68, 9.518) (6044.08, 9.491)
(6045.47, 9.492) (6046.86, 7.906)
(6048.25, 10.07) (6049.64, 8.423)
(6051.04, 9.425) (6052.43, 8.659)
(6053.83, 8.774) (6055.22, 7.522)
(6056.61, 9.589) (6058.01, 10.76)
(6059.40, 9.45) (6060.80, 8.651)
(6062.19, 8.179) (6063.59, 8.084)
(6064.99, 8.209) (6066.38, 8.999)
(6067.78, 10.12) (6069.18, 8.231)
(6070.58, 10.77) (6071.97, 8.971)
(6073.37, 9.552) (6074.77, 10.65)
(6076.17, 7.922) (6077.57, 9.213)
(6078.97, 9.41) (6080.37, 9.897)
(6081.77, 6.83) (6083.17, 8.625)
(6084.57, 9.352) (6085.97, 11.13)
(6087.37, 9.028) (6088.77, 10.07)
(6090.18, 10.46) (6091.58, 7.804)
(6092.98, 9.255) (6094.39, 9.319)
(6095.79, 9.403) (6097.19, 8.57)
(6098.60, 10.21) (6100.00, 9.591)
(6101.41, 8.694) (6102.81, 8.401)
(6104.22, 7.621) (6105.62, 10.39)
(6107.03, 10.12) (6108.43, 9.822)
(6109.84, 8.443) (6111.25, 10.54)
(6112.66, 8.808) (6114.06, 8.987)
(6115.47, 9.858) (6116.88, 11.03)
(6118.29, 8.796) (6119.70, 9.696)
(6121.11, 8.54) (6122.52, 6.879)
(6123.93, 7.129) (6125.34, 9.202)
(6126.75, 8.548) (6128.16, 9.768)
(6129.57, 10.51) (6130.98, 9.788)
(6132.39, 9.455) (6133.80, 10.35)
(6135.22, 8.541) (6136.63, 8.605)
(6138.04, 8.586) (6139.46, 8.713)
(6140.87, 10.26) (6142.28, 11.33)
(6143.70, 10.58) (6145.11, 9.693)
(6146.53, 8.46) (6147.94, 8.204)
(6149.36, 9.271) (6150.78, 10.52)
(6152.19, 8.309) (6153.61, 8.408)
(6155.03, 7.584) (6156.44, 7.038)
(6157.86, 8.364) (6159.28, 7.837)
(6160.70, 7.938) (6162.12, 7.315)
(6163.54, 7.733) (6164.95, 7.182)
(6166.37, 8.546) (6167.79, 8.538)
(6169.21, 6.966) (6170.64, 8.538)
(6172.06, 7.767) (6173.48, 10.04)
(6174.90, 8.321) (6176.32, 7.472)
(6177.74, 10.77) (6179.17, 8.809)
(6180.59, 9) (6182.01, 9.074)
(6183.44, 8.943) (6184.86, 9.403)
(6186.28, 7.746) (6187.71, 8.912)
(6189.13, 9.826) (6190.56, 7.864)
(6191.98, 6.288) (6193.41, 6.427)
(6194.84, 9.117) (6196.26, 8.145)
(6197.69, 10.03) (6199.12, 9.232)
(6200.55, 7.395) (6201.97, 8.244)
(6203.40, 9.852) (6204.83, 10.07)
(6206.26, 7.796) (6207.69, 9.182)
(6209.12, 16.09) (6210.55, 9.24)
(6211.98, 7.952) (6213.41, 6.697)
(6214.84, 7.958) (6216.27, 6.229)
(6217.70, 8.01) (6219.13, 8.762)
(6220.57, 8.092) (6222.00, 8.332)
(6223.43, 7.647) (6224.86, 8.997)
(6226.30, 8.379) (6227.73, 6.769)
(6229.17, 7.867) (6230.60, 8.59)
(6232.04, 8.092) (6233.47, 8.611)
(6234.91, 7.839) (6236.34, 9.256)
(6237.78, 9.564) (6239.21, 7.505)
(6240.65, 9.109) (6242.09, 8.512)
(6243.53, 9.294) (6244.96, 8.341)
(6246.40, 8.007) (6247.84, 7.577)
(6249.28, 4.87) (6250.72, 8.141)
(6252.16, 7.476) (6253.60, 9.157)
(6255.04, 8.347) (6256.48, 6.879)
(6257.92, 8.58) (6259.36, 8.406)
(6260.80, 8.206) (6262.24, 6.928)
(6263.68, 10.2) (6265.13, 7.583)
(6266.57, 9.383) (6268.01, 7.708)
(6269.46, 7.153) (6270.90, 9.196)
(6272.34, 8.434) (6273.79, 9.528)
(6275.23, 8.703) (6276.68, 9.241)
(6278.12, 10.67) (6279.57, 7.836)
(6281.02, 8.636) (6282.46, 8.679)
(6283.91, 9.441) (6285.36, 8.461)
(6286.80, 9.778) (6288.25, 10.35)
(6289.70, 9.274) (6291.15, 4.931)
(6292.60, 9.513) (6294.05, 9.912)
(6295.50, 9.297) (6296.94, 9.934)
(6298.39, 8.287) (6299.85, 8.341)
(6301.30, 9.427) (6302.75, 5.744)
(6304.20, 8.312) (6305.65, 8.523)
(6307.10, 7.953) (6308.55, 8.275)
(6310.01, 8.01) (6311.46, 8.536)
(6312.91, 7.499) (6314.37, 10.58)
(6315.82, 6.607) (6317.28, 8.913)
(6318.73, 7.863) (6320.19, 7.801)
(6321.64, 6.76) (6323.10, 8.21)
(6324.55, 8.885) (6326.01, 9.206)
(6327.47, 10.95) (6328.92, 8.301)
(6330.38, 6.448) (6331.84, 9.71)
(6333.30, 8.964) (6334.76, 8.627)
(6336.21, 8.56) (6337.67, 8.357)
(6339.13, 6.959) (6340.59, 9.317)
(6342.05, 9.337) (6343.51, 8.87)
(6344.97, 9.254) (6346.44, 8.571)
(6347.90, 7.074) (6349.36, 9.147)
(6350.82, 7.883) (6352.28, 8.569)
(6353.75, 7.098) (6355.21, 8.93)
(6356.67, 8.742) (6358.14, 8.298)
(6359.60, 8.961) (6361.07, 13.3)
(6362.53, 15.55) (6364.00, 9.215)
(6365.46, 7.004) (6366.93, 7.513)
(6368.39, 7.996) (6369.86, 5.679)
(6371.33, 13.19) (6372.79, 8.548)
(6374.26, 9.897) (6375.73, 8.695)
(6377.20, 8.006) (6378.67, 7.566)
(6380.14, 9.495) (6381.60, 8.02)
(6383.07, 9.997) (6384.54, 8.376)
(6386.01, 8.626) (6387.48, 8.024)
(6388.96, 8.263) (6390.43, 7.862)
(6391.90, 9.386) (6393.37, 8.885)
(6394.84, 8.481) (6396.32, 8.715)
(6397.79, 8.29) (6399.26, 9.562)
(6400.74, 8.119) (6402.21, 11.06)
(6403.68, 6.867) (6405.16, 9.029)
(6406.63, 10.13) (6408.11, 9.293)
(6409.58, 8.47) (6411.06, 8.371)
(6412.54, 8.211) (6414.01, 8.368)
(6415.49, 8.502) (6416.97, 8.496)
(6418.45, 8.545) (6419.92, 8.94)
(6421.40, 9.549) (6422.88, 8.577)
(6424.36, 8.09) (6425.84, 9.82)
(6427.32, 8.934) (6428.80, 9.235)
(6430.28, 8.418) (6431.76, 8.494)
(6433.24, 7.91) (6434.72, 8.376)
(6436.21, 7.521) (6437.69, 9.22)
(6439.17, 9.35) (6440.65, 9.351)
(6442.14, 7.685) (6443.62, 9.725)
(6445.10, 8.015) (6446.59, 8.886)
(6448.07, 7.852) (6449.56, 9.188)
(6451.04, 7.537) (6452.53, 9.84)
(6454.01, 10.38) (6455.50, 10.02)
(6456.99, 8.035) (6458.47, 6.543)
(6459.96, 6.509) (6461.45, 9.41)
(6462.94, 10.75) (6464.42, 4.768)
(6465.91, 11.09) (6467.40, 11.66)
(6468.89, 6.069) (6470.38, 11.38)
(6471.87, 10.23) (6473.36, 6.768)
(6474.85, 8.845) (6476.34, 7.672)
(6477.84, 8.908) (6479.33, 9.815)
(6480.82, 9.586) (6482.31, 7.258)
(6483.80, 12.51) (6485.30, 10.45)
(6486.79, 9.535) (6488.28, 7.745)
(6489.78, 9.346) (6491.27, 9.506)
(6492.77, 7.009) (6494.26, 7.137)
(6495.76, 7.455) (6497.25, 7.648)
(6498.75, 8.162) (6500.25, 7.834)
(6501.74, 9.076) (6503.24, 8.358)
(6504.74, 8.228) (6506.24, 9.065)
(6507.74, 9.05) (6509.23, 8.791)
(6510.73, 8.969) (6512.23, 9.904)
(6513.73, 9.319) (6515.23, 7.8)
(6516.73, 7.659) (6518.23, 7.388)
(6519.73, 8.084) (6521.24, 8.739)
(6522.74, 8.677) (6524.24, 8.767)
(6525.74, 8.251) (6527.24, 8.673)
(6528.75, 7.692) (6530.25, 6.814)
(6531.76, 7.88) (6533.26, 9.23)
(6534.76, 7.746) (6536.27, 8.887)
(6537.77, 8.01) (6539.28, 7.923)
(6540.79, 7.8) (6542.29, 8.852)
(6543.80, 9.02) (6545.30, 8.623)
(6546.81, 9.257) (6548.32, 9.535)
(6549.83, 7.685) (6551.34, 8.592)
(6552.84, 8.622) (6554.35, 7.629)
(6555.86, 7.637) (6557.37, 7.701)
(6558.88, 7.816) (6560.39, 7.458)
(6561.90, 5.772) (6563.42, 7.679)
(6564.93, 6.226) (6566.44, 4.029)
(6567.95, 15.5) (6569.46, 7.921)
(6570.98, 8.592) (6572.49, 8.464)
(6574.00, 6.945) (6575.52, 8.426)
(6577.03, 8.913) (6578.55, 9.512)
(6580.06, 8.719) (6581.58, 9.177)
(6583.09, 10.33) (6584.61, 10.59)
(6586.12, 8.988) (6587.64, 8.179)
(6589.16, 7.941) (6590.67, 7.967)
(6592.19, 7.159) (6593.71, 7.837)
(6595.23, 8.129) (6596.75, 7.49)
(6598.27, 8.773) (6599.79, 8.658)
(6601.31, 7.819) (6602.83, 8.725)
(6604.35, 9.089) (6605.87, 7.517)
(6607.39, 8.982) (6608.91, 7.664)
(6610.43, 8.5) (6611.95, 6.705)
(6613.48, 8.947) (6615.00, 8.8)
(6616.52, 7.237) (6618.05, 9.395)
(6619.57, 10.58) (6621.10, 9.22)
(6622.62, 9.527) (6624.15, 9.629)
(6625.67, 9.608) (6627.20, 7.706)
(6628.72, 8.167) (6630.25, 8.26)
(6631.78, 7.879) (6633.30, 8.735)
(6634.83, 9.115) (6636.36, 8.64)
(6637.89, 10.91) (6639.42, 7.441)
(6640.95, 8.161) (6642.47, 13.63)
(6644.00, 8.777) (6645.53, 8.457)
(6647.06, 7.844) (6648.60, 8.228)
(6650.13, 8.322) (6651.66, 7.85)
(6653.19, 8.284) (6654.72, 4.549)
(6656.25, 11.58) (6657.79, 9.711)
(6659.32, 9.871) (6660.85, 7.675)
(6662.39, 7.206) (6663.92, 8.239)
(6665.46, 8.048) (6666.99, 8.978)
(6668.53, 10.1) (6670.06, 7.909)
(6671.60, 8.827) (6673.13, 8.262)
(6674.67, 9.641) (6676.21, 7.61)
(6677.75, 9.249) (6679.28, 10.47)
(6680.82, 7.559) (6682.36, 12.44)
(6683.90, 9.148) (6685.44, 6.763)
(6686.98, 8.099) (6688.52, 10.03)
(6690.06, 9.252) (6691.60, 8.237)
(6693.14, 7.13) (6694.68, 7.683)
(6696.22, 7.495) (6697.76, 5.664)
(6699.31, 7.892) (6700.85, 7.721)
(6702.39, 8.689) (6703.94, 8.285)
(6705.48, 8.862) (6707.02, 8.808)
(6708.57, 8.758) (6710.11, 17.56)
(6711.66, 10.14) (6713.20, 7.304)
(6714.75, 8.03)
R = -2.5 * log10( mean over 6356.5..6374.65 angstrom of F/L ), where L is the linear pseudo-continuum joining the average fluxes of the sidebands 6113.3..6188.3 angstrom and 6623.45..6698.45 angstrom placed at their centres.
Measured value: -0.09 mag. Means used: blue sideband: 8.83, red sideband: 8.64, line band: 9.55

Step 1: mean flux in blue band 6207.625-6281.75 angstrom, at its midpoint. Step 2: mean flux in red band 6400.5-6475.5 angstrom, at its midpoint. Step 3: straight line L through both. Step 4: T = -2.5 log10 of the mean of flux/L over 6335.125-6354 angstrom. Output 0.02 mag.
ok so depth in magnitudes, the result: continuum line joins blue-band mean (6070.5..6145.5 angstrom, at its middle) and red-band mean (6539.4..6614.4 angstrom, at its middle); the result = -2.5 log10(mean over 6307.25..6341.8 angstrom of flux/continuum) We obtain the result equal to 0.06 mag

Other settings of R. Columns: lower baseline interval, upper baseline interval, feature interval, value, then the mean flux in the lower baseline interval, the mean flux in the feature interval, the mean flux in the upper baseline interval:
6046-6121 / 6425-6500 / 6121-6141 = 0.022 mag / 9.21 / 8.97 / 8.74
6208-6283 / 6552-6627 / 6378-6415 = -0.036 mag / 8.41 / 8.7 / 8.42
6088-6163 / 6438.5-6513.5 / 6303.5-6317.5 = 0.079 mag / 9.08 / 8.3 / 8.78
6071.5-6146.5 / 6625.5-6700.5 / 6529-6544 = 0.074 mag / 9.29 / 8.17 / 8.58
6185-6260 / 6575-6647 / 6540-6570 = 0.066 mag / 8.38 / 8.17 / 8.73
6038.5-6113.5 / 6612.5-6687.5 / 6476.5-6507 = 0.026 mag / 9.24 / 8.71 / 8.8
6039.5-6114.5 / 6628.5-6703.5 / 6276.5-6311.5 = 0.036 mag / 9.21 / 8.69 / 8.58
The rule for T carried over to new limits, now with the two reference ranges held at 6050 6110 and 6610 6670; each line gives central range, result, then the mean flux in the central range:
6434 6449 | 0.03 mag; 8.6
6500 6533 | 0.05 mag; 8.43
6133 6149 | -0.03 mag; 9.39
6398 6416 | 0.01 mag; 8.82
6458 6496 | 0.01 mag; 8.8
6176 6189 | 0.01 mag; 8.99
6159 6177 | 0.14 mag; 8.02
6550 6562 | 0.14 mag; 7.76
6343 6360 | 0.06 mag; 8.43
